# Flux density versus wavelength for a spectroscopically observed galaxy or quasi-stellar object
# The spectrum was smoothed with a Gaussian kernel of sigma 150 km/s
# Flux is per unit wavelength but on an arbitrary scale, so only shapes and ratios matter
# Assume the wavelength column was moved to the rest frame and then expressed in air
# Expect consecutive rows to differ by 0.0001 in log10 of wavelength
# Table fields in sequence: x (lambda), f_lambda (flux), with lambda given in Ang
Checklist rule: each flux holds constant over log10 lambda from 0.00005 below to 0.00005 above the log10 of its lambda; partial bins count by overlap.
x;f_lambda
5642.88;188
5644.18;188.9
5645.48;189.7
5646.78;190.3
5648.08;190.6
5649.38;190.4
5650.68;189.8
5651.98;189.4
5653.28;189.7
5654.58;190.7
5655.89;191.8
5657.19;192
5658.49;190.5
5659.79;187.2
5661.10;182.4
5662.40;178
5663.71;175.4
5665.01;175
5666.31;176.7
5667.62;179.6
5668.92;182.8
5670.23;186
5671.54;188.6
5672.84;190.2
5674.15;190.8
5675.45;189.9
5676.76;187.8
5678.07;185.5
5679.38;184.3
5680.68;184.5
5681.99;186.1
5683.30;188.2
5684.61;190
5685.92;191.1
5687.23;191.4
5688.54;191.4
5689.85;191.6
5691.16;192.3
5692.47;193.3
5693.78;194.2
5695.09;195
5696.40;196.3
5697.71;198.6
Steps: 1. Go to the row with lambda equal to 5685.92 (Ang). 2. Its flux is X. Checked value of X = 191.1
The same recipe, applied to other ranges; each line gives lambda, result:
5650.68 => 189.8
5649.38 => 190.4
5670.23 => 186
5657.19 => 192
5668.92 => 182.8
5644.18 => 188.9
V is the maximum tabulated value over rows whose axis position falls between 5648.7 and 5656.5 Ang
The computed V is 191.8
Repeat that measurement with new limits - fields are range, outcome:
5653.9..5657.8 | 192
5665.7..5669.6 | 182.8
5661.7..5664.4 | 178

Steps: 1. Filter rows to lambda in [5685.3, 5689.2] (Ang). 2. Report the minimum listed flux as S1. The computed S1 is 191.1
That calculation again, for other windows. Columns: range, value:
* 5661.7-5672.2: 175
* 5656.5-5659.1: 190.5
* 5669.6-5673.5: 186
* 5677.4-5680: 184.3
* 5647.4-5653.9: 189.4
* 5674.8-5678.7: 185.5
